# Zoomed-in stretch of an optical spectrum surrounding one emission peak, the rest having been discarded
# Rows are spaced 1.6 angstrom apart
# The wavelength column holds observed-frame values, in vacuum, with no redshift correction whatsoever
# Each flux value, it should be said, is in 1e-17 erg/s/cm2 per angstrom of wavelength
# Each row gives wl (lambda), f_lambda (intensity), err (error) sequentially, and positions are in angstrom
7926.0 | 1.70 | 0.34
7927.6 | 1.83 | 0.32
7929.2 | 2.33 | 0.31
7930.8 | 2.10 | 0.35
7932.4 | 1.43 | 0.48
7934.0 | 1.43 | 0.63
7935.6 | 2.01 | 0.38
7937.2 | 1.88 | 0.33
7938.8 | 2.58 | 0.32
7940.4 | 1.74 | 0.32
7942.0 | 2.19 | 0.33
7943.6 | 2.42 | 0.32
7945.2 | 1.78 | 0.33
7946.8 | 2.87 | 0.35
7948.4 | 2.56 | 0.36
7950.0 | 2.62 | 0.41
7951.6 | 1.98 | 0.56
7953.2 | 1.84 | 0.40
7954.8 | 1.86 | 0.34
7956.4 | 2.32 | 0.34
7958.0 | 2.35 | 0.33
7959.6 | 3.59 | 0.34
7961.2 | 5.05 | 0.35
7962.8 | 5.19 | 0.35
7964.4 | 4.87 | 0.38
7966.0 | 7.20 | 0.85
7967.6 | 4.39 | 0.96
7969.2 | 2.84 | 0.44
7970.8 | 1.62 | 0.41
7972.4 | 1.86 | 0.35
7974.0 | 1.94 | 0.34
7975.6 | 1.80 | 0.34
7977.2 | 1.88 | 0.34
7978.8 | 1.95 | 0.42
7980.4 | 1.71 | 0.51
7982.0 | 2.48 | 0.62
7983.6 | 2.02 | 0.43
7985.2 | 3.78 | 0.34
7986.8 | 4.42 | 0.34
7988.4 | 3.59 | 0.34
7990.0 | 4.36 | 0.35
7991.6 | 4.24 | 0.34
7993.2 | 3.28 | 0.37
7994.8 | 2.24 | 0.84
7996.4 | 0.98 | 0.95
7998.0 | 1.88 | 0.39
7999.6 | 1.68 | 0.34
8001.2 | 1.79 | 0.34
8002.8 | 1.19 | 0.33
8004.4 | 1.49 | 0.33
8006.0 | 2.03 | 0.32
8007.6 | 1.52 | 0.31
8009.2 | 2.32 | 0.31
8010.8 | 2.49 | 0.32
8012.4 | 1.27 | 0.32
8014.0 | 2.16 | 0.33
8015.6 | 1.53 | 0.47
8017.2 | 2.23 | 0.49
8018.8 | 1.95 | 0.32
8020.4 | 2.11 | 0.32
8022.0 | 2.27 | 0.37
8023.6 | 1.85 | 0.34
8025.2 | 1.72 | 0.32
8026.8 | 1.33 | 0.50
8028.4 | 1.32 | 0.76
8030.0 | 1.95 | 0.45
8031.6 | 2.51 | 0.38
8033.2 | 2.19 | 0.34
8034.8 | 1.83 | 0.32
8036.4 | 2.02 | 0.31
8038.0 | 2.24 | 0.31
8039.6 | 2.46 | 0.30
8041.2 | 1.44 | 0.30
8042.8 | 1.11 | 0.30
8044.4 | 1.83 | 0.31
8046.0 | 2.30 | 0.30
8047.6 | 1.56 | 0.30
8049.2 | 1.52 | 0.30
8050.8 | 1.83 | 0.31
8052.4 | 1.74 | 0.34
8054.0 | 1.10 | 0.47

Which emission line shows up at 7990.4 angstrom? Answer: [N II]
